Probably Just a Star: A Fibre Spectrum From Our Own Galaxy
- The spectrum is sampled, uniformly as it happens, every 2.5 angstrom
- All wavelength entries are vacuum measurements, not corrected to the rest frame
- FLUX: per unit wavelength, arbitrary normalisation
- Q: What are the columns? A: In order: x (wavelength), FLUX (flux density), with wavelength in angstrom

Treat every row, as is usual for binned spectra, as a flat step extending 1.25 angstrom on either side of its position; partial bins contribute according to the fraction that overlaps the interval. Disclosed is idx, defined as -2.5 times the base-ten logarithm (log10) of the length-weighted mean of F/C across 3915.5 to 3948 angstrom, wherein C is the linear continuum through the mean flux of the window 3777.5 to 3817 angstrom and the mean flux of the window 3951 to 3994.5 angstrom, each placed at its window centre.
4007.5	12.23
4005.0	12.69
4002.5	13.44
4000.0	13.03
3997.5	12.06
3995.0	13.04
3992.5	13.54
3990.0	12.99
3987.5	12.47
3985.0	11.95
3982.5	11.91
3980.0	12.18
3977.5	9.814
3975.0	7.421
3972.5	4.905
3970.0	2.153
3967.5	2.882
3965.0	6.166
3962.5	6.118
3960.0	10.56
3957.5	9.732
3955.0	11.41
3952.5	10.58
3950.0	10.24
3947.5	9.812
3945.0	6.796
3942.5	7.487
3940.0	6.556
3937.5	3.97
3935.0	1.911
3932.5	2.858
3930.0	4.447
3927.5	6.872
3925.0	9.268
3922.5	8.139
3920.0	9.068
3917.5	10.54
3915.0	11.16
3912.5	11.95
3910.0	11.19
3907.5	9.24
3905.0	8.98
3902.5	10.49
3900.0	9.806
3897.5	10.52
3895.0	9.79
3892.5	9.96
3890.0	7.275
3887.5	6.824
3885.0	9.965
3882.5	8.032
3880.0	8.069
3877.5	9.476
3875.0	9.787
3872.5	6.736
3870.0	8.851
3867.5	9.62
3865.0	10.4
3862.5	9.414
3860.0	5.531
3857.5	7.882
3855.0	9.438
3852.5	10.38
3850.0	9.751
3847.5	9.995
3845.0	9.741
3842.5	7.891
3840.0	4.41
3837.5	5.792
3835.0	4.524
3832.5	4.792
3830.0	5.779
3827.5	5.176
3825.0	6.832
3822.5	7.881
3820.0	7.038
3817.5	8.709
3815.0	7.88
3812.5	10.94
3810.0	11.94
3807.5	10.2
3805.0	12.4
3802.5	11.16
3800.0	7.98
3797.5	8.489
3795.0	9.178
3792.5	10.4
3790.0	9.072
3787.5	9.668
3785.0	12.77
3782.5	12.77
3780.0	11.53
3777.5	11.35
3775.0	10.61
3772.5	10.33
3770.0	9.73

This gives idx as 0.374 mag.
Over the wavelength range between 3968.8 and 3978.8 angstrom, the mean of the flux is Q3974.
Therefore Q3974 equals 6.12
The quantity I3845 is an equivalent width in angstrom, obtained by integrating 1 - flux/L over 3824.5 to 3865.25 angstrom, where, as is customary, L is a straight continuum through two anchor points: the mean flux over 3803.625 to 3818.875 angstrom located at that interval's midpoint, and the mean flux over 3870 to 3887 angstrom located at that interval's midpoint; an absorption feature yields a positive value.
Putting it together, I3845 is 8.4 angstrom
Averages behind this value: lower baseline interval 10.3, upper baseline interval 8.61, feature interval 7.46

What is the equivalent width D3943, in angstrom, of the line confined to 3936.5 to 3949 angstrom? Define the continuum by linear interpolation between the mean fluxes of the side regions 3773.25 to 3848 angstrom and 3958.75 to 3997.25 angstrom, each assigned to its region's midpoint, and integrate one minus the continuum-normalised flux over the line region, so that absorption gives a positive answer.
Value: 2.9 angstrom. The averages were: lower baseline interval 8.9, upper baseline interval 9.28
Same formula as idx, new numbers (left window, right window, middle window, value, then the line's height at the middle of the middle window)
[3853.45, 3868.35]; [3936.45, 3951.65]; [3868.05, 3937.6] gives -0.04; 8.16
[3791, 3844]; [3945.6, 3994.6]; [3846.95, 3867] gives -0.09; 8.4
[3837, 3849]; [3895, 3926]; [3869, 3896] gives 0.06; 9.07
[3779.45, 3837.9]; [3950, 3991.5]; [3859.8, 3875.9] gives 0.02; 8.93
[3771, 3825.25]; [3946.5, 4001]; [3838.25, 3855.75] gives 0.15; 9.94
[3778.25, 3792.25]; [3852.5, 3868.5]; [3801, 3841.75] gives 0.28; 10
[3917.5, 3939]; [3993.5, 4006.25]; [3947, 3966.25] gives -0.08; 8.78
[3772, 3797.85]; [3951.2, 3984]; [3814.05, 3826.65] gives 0.32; 10.2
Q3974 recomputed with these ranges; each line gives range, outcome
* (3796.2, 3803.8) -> 9.23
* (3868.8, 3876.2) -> 8.45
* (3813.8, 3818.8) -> 8.29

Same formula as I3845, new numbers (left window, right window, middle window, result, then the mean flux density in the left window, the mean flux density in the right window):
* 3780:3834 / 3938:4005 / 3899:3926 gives -1.6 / 9.13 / 9.58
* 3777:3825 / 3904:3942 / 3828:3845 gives 6.4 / 9.97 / 7.73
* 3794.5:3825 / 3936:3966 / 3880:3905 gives -1.2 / 9.38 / 8.25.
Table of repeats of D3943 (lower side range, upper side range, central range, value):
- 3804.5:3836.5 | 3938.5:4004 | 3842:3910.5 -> -4.74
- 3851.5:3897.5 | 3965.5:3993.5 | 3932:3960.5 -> 4.25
